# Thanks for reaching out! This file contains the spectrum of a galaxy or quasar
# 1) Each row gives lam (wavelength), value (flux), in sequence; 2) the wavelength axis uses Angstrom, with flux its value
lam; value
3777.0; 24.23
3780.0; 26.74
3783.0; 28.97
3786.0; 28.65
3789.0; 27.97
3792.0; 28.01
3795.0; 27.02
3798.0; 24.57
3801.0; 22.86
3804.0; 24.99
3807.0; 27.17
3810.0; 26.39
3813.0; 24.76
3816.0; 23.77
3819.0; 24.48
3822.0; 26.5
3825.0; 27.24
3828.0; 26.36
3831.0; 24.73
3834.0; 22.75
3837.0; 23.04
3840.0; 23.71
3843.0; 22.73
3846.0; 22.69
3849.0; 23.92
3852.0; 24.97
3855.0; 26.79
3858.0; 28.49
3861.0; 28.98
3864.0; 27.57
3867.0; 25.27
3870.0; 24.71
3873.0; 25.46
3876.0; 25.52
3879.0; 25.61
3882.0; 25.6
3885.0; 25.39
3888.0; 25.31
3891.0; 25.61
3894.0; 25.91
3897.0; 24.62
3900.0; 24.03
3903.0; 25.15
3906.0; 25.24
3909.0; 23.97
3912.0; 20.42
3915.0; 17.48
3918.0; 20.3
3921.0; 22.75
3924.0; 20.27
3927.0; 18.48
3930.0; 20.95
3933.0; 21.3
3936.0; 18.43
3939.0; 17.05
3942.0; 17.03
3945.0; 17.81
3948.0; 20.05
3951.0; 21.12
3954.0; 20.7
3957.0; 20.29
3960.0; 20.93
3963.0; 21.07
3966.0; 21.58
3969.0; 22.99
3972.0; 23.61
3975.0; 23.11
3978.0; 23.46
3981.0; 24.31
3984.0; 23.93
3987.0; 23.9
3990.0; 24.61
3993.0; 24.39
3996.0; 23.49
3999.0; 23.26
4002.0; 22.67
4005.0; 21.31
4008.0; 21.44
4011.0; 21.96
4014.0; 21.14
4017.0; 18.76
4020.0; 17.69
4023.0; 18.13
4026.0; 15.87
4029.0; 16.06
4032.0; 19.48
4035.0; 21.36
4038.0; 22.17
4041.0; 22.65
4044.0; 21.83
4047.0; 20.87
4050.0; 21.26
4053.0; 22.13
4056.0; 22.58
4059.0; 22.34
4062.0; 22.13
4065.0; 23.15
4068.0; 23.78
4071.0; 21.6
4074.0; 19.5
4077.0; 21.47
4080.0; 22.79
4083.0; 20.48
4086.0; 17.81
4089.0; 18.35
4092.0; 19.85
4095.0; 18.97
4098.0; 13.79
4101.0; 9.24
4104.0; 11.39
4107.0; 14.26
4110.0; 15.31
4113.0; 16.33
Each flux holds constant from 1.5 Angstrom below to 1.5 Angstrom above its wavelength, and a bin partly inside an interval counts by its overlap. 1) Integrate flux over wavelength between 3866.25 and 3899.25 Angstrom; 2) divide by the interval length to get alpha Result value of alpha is 25.3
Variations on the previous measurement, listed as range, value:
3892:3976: 21.3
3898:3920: 22.4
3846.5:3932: 24.2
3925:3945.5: 18.8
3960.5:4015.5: 22.9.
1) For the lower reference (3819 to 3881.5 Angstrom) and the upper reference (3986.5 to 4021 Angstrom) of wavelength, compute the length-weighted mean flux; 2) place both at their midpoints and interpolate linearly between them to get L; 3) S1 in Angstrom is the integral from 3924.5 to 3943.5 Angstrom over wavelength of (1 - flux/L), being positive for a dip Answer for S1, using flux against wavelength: 3.7 Angstrom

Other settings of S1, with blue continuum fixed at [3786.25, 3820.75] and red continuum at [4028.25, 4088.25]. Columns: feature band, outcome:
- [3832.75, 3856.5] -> 1.1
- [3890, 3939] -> 3.8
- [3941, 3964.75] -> 3.3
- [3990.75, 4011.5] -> -0.4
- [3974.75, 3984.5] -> -0.5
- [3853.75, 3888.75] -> -2.4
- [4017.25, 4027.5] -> 2.1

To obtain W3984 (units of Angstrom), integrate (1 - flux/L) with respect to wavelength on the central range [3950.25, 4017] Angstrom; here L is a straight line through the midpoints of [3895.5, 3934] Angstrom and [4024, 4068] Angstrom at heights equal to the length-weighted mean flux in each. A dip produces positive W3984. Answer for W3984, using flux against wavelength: -3.04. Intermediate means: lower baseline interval 21.9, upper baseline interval 21.1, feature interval 22.4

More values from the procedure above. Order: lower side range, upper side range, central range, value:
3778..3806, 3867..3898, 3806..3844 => 1.8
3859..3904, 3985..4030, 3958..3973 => 0.4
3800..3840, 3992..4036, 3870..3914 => -2.8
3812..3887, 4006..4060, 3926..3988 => 3.7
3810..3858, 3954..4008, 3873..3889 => -0.9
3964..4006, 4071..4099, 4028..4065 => -0.8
